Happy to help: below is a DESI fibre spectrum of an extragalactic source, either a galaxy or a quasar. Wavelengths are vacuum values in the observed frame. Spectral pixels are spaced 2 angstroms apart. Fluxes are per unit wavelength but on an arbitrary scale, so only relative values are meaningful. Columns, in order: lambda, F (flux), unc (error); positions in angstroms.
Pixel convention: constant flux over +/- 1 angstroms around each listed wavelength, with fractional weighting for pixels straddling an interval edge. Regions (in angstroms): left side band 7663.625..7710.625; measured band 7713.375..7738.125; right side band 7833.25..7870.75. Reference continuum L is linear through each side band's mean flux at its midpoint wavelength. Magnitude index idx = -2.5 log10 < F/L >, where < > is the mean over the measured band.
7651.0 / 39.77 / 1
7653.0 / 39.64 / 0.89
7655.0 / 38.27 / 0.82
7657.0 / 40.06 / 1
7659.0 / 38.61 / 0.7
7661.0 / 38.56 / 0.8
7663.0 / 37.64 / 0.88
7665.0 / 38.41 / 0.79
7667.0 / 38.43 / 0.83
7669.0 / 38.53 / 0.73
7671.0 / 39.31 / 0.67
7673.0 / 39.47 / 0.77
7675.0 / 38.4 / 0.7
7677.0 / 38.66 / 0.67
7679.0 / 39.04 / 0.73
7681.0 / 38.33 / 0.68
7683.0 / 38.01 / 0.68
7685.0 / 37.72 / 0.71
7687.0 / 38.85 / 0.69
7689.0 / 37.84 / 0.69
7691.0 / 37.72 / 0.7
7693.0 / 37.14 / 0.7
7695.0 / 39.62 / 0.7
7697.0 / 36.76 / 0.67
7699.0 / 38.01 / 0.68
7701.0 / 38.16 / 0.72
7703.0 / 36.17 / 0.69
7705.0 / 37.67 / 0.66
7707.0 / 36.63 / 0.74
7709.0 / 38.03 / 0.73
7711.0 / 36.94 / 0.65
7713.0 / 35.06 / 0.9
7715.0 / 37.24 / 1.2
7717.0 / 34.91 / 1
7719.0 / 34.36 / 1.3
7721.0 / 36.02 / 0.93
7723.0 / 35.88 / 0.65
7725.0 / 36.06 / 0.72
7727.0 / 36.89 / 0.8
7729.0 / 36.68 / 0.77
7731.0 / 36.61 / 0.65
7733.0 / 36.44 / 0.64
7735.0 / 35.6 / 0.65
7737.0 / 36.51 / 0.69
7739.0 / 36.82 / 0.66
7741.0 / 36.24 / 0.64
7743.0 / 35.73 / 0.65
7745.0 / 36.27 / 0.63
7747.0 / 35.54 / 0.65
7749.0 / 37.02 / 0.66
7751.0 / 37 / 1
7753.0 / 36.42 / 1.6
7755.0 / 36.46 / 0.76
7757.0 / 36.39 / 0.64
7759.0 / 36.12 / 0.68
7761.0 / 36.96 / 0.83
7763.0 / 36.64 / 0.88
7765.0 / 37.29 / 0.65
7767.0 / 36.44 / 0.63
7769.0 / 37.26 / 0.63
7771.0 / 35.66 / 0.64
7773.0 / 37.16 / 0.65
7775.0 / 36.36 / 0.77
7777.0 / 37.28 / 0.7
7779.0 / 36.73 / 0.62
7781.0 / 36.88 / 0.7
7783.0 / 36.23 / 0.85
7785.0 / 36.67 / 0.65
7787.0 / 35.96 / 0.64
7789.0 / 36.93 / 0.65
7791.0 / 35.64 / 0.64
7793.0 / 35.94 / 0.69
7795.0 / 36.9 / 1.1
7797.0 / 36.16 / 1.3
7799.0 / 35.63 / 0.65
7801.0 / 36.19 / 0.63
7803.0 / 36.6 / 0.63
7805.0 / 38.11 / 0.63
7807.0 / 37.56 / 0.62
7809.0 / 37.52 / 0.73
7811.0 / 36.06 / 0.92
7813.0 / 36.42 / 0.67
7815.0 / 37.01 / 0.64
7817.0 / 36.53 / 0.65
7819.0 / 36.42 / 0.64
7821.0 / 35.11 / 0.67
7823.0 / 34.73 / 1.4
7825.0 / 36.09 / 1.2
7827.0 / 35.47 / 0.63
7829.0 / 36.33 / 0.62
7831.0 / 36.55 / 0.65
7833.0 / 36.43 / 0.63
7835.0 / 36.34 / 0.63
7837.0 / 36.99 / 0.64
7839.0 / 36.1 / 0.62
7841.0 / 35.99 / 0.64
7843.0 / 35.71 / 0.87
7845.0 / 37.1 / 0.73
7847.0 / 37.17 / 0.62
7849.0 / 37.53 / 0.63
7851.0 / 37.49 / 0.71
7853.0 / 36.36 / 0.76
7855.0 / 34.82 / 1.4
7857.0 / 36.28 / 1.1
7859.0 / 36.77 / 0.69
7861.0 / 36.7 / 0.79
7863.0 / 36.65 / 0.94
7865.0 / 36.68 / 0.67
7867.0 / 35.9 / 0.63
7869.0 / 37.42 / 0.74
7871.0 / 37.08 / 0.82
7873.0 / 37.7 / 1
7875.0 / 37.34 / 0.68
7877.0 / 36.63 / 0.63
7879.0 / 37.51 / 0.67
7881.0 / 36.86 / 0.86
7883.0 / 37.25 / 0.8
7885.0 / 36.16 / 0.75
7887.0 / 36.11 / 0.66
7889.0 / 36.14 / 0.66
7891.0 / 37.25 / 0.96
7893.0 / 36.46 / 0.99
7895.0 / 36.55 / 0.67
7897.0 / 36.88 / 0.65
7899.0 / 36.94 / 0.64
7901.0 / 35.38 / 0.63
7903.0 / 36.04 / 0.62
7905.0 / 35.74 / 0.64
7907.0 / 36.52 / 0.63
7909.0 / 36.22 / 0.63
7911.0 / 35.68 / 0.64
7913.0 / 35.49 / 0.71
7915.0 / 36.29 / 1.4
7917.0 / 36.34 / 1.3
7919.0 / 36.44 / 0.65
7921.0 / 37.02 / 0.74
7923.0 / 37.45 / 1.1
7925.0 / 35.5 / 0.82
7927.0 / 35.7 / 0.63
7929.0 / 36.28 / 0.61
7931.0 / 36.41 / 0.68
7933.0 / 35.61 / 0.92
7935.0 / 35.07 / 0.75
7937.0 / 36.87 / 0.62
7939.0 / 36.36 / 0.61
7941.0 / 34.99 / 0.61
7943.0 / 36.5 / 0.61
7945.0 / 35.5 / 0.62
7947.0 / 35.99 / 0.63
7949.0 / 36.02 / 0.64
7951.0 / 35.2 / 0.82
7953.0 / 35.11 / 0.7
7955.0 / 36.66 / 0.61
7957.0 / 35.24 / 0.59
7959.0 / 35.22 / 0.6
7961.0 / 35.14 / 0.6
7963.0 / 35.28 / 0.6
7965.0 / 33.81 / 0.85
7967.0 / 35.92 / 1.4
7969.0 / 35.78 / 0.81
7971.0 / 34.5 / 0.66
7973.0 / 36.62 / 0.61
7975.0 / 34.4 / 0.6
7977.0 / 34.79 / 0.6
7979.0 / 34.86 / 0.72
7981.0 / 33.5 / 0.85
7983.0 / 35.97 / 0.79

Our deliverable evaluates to 0.05 mag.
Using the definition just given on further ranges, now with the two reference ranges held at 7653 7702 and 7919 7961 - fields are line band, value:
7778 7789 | 0.03 mag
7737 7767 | 0.04 mag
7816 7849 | 0.02 mag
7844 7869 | 0.00 mag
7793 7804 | 0.03 mag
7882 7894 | 0.00 mag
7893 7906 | 0.00 mag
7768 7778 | 0.02 mag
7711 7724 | 0.07 mag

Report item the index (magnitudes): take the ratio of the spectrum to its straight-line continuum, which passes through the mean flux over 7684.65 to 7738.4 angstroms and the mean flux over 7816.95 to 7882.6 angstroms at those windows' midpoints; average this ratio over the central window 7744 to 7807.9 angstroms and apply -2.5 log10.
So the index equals 0.00 mag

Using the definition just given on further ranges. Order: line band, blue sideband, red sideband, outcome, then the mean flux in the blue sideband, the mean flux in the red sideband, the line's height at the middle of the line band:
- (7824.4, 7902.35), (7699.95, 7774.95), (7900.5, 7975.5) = -0.016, 36.5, 35.8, 36.1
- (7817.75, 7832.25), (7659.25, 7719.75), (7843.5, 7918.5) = 0.032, 37.7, 36.6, 36.9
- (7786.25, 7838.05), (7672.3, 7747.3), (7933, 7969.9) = 0.002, 37.1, 35.6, 36.4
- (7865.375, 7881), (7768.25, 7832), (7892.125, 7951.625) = -0.024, 36.4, 36.1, 36.2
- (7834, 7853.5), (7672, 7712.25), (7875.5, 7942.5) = 0.003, 37.9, 36.3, 36.8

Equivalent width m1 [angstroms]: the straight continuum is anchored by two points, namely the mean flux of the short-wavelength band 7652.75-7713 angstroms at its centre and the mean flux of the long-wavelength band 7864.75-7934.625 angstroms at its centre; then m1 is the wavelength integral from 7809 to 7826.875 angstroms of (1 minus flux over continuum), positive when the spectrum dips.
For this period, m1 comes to 0.48 angstroms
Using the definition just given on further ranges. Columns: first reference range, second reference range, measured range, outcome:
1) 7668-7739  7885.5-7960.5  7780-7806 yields 0.2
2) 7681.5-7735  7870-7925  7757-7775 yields 0.1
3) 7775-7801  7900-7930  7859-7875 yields -0.3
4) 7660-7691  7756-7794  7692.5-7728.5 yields 1.0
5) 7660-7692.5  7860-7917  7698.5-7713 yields 0.4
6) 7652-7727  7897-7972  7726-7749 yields 0.6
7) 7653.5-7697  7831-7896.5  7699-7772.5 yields 2.8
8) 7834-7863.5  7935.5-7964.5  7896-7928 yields -0.2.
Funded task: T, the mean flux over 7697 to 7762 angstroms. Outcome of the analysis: 36.5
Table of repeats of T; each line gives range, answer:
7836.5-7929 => 36.5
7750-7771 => 36.6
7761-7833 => 36.5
